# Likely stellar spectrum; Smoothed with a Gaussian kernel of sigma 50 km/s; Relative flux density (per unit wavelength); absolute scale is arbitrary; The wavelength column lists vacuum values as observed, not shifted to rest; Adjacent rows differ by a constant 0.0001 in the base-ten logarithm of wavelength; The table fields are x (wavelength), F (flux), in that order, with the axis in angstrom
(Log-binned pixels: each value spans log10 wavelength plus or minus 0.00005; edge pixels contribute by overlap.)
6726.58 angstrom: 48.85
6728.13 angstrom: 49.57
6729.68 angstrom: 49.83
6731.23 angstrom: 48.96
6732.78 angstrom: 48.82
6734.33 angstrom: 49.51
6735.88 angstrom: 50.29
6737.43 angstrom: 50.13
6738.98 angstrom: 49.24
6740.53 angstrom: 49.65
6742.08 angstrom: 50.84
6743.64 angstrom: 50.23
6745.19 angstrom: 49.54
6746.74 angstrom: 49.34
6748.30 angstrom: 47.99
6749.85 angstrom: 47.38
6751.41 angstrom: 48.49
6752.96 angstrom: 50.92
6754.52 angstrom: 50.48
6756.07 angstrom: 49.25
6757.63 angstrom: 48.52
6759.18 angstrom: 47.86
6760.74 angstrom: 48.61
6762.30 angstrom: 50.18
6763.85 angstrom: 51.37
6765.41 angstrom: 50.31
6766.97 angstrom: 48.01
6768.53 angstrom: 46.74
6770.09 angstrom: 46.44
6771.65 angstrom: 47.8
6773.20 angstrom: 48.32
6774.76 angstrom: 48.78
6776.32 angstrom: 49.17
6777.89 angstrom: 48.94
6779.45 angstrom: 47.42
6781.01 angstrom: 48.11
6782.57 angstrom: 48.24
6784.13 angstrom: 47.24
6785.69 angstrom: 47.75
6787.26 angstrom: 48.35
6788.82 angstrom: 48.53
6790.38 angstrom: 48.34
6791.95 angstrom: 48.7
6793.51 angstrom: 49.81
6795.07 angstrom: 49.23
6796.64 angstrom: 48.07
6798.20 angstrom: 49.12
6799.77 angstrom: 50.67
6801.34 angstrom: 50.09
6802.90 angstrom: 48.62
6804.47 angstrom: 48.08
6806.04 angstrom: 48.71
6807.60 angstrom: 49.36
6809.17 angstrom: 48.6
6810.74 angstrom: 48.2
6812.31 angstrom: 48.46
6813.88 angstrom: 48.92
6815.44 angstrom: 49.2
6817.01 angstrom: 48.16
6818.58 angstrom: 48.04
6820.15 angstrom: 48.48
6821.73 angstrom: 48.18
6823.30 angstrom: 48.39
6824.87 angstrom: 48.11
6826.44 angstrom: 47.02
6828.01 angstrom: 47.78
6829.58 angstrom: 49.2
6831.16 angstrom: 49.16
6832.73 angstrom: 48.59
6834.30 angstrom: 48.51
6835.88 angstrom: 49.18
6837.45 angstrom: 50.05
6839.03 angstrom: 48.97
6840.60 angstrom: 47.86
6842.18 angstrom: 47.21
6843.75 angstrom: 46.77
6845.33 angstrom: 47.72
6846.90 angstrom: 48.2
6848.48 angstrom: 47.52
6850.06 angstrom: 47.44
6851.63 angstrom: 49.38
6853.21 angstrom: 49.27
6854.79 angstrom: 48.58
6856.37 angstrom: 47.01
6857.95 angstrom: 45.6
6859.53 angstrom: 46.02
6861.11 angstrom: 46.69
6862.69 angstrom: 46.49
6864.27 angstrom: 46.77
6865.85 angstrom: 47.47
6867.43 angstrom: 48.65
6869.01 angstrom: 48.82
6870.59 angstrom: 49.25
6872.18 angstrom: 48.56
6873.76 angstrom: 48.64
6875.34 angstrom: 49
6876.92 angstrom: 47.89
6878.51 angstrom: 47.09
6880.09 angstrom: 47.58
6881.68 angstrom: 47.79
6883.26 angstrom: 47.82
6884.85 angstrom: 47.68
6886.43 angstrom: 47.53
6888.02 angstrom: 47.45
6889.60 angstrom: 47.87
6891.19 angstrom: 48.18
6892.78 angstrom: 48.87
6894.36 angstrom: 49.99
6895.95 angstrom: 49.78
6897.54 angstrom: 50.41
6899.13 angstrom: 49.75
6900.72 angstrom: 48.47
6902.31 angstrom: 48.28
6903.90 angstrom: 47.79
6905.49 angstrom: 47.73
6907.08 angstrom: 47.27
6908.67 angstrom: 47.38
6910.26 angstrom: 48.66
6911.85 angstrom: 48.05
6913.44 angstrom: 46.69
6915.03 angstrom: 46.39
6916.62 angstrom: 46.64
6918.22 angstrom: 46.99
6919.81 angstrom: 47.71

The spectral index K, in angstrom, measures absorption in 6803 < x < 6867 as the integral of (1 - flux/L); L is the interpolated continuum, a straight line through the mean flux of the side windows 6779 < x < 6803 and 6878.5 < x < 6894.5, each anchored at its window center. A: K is 0.3 angstrom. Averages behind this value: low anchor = 48.7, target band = 48.1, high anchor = 48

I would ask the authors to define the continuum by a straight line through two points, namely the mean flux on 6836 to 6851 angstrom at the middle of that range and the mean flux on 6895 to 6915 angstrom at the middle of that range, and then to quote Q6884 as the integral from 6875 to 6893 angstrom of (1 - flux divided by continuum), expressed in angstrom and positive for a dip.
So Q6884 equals 0.1 angstrom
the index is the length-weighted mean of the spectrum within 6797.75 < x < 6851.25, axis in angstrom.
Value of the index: 48.5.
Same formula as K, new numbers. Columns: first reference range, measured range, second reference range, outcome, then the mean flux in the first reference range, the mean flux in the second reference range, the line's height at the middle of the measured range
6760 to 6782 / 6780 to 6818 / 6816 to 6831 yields -0.2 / 48.6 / 48.2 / 48.4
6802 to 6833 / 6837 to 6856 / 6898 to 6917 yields 0.0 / 48.5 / 47.8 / 48.3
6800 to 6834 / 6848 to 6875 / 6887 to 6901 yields 0.6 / 48.6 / 49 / 48.8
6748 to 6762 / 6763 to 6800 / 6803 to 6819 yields 0.2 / 48.9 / 48.6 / 48.8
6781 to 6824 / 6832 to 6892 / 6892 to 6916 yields 0.7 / 48.6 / 48.4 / 48.5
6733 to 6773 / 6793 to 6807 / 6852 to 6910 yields -0.1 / 49.2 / 48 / 48.8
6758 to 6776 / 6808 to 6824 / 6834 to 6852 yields 0.0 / 48.6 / 48.2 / 48.4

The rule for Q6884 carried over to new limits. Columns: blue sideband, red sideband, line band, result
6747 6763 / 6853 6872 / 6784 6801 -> -0.1 angstrom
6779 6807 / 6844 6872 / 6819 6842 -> -0.2 angstrom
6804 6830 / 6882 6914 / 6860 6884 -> 0.2 angstrom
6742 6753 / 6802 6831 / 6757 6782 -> 0.2 angstrom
